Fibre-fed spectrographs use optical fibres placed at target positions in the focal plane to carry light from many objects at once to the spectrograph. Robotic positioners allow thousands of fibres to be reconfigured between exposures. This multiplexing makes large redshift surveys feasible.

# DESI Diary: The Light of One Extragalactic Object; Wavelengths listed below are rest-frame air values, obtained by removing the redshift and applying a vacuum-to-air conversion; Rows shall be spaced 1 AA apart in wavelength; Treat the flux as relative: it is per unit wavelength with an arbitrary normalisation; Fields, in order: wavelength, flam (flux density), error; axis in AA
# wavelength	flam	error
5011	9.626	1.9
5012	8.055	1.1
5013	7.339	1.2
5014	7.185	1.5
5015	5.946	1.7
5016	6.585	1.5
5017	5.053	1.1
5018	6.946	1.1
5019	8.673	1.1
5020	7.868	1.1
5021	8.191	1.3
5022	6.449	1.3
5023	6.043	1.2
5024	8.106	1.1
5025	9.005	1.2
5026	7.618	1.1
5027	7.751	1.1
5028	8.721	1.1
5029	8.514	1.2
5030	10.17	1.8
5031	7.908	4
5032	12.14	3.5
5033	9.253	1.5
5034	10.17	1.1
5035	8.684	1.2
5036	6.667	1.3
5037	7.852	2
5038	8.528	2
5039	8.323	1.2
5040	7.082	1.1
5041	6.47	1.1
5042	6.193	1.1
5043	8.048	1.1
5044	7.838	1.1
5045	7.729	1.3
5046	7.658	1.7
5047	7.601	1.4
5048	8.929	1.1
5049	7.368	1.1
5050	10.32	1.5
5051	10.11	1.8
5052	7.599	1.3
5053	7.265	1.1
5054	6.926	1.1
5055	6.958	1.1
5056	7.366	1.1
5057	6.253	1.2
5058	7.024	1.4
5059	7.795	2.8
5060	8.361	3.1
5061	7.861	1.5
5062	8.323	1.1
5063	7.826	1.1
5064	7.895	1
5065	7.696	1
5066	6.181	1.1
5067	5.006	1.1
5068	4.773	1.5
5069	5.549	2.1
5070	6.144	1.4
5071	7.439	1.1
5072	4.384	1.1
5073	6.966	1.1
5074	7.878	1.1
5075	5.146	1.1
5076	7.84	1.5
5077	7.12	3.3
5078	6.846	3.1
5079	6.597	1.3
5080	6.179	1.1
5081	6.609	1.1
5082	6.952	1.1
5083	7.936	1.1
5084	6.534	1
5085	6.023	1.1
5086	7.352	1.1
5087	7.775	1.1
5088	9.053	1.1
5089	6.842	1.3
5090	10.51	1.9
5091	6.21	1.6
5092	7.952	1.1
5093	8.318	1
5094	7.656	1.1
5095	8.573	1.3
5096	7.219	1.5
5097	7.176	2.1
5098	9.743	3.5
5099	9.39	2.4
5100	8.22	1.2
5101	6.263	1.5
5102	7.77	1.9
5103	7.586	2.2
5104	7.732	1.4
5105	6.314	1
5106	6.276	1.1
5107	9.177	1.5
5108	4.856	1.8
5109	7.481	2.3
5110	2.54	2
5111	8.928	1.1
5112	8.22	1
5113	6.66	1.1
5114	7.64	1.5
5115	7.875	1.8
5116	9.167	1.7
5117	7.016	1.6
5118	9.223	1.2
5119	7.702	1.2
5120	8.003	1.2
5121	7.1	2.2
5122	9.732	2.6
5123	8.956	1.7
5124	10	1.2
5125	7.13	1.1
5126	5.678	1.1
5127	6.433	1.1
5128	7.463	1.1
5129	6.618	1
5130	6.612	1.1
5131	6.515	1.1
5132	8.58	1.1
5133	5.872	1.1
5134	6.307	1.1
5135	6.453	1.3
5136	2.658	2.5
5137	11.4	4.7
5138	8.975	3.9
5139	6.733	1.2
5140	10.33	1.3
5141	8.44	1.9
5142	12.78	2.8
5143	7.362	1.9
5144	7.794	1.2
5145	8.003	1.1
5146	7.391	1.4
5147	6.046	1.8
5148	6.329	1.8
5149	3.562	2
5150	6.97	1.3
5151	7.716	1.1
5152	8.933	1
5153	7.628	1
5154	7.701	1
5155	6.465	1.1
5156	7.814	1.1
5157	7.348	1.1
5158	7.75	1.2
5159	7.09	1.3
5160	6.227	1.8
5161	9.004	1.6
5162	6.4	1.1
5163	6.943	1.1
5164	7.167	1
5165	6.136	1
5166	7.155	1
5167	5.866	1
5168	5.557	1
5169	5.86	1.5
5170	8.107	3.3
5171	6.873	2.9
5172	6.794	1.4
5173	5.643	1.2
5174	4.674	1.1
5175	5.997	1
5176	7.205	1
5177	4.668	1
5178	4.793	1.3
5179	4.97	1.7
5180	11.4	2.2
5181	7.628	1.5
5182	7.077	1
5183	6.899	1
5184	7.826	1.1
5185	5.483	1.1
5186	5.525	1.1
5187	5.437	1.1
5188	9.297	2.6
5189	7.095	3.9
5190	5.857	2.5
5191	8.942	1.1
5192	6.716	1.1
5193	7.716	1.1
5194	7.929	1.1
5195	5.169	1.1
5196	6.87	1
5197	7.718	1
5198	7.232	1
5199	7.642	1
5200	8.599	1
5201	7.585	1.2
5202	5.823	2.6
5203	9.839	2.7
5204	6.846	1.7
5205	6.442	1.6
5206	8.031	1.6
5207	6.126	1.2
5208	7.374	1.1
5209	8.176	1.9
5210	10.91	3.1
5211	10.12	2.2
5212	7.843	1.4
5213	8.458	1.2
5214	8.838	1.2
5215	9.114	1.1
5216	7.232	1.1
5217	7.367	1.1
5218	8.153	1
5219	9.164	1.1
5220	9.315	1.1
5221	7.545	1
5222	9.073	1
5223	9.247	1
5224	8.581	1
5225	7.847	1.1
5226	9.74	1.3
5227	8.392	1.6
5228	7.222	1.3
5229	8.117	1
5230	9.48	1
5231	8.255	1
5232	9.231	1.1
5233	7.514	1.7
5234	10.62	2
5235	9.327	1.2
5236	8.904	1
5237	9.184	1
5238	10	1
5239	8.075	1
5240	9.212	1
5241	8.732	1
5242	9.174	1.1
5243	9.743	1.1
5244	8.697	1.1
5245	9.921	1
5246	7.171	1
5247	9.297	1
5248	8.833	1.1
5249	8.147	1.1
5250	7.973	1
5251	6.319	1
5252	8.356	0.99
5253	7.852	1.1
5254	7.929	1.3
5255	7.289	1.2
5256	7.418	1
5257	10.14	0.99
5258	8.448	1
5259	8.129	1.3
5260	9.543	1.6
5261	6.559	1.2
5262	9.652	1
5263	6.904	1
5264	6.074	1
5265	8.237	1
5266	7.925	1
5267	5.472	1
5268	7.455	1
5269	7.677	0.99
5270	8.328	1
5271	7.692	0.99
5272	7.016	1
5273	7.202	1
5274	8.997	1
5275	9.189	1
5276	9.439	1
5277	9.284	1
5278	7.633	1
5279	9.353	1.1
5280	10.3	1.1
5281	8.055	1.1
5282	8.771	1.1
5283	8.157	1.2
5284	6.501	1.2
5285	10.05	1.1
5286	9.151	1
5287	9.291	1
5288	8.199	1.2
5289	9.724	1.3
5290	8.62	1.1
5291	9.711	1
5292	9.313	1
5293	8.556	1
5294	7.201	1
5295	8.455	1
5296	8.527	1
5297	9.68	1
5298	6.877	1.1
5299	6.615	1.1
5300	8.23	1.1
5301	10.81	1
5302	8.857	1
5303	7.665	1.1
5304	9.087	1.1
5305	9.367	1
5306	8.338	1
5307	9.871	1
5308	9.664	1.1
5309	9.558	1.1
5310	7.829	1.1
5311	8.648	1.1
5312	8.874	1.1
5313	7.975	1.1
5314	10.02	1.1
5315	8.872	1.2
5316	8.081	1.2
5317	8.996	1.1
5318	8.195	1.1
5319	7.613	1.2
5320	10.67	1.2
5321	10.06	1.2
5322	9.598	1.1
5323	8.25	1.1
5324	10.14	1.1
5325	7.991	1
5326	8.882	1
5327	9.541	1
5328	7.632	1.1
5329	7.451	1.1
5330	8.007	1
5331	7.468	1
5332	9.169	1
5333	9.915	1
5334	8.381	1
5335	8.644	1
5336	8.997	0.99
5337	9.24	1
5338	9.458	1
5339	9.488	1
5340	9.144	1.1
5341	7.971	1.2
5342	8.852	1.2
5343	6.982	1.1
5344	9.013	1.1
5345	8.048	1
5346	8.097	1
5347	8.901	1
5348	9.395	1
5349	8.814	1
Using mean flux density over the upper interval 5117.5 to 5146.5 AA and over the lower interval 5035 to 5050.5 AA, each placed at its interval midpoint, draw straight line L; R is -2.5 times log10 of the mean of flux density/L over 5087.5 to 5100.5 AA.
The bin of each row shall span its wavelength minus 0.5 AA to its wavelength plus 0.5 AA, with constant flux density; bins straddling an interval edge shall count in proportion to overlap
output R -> -0.06 mag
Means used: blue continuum 7.8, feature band 8.22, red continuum 7.8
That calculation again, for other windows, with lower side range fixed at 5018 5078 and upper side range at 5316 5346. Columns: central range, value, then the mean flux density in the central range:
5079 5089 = 0.10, 7.11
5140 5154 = 0.04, 7.71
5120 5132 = 0.06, 7.54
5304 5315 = -0.04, 9.01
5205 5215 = -0.01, 8.37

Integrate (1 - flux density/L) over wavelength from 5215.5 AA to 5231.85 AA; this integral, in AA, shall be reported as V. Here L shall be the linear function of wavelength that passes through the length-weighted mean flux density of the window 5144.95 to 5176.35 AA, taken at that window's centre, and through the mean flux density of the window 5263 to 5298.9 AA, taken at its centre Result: -1.8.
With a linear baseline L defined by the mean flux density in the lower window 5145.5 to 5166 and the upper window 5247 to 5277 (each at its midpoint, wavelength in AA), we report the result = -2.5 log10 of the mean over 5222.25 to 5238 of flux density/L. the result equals -0.15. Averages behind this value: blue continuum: 7.03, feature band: 8.82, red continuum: 7.98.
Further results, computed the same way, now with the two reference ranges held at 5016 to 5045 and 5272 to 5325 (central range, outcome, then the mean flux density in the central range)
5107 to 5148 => 0.10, 7.57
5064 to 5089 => 0.21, 6.69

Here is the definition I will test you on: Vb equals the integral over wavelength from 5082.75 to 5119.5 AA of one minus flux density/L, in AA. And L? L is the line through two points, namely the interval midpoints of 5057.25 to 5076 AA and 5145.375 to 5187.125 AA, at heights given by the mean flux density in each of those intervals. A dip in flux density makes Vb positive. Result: -4.4 AA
